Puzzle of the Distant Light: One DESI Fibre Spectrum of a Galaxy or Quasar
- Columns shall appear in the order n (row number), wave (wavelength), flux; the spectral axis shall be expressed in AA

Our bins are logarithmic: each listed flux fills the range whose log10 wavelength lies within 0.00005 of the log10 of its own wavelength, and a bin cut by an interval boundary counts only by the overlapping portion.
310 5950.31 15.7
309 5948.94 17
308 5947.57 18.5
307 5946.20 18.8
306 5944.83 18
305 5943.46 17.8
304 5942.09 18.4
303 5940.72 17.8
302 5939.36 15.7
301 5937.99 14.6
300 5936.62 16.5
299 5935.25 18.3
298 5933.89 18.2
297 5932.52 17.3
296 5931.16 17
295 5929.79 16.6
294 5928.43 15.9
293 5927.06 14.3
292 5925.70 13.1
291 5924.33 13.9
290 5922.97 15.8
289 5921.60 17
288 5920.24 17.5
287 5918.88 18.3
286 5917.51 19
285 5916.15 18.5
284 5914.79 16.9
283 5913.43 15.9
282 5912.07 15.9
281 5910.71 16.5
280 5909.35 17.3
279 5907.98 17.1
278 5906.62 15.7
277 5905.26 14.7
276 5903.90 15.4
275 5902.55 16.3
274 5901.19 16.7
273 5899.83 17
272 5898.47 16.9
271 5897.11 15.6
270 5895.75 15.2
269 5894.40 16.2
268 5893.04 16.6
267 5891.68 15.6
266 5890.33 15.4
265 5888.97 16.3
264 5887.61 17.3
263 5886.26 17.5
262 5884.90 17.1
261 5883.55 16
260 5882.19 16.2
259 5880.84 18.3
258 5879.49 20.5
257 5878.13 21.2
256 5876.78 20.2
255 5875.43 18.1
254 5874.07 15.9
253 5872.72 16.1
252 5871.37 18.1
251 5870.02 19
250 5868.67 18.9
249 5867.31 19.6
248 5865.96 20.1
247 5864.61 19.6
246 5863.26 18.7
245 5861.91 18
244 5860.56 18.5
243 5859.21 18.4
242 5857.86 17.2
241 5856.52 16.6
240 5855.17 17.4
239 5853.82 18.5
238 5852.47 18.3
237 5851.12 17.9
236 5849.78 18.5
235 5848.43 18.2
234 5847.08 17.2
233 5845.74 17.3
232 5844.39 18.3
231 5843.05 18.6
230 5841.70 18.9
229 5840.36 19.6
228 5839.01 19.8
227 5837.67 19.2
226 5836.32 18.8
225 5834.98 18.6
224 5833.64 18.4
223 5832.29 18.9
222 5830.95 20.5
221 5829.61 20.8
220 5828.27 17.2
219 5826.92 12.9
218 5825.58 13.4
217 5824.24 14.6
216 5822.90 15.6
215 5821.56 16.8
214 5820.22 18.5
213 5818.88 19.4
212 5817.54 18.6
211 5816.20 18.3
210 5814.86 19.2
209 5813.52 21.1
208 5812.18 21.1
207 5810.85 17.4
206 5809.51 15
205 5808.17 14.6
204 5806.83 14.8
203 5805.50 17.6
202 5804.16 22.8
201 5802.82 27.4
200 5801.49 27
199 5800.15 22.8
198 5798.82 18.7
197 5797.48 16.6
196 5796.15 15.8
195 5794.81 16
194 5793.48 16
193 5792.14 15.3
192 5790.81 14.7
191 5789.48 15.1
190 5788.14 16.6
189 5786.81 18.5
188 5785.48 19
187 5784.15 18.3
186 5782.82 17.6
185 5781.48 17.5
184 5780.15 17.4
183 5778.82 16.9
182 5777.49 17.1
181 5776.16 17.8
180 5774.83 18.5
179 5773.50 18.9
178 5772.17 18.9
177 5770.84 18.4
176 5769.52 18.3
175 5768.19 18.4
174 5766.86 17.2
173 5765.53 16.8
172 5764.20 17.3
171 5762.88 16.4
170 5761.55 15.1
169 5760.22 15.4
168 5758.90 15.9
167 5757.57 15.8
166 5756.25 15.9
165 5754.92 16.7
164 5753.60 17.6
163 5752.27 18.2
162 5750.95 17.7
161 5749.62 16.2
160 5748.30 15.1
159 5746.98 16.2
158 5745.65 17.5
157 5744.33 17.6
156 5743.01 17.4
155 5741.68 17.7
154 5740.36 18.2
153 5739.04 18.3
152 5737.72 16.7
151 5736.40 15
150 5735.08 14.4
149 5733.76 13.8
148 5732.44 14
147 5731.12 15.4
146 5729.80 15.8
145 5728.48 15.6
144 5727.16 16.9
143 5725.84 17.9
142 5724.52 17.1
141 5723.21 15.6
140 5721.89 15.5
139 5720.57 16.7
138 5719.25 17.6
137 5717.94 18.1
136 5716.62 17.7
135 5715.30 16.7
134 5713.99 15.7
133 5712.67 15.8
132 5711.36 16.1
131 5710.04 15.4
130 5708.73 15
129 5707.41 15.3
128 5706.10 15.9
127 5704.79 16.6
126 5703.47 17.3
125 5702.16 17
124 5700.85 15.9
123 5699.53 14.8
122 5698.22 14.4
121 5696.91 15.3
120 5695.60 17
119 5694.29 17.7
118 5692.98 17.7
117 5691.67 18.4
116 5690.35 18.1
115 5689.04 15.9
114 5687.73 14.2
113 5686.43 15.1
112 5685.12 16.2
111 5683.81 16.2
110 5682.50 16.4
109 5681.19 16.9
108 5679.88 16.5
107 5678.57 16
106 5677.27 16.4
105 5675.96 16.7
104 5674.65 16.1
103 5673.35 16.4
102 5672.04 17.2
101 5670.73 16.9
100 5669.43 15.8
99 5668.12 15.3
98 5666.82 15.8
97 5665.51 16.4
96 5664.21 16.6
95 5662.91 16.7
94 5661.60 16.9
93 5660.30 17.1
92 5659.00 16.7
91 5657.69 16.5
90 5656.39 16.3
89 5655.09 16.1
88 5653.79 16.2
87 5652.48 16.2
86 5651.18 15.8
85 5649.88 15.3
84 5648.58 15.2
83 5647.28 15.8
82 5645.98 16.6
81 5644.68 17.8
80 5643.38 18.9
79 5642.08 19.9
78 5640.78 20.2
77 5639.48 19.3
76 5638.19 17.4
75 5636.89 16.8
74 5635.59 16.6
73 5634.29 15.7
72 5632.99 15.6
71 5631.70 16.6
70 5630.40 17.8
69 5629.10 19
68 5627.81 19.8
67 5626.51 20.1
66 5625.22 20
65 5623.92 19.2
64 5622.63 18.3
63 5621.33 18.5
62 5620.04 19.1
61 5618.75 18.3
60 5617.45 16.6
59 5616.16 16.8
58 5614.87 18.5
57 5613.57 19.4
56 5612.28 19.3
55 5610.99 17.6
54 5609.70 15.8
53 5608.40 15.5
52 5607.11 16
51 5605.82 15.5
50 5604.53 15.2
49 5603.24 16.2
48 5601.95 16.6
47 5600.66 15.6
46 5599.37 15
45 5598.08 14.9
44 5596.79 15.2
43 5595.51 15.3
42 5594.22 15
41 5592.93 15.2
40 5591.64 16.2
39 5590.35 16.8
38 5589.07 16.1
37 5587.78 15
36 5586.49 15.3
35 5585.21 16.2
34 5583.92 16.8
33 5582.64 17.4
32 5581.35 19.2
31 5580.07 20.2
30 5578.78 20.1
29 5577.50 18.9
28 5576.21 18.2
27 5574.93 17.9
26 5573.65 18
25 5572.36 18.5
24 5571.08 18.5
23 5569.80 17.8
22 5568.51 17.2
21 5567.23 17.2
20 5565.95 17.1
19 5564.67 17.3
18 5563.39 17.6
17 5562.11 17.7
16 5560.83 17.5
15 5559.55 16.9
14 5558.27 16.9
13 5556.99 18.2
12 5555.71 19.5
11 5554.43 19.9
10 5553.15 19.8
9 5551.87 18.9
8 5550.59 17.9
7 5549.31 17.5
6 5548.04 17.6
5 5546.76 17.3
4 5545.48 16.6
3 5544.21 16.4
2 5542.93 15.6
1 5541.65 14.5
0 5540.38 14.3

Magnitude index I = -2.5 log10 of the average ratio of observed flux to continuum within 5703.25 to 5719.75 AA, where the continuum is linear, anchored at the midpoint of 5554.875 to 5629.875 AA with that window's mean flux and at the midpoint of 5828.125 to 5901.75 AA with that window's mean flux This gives 0.082 mag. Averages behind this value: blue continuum 17.4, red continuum 18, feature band 16.4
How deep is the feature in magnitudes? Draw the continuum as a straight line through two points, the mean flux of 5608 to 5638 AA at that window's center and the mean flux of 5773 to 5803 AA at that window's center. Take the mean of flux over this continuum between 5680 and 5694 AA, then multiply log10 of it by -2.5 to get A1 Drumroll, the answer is 0.090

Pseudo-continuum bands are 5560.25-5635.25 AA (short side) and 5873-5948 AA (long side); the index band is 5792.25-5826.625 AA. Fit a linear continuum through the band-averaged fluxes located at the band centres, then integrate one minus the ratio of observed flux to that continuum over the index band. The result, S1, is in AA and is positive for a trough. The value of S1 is -2.54 AA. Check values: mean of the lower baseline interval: 17.3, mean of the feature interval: 18.3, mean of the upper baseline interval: 16.9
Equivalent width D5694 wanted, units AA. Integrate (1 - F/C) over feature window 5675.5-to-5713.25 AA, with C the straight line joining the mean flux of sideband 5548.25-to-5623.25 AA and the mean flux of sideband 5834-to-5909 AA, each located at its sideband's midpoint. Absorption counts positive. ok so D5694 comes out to 2.7 AA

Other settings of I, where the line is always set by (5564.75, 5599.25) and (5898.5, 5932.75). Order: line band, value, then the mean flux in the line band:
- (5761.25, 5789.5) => -0.06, 17.6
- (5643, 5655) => 0.04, 16.3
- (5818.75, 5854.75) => -0.09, 17.9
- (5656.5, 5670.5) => 0.03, 16.4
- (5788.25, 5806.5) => -0.13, 18.8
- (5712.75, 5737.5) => 0.05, 16.1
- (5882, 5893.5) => 0.00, 16.4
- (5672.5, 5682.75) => 0.03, 16.4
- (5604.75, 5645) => -0.06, 17.9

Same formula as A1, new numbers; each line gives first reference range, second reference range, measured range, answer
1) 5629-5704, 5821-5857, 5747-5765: 0.054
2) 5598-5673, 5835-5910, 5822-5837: 0.020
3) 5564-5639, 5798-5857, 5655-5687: 0.081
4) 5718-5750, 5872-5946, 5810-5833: -0.081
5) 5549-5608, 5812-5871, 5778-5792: 0.058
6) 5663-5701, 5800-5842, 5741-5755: 0.021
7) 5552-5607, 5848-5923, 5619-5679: 0.001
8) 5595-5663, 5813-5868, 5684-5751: 0.080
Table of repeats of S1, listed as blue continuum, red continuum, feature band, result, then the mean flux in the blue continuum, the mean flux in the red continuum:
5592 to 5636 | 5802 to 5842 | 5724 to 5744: 1.7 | 17.1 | 18.4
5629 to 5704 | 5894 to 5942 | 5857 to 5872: -2.0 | 16.6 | 16.4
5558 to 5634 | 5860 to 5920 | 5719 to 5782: 1.9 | 17.3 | 17.4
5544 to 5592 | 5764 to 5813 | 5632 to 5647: 0.2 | 17.7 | 18.1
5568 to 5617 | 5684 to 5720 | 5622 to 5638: -1.2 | 16.9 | 16.3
